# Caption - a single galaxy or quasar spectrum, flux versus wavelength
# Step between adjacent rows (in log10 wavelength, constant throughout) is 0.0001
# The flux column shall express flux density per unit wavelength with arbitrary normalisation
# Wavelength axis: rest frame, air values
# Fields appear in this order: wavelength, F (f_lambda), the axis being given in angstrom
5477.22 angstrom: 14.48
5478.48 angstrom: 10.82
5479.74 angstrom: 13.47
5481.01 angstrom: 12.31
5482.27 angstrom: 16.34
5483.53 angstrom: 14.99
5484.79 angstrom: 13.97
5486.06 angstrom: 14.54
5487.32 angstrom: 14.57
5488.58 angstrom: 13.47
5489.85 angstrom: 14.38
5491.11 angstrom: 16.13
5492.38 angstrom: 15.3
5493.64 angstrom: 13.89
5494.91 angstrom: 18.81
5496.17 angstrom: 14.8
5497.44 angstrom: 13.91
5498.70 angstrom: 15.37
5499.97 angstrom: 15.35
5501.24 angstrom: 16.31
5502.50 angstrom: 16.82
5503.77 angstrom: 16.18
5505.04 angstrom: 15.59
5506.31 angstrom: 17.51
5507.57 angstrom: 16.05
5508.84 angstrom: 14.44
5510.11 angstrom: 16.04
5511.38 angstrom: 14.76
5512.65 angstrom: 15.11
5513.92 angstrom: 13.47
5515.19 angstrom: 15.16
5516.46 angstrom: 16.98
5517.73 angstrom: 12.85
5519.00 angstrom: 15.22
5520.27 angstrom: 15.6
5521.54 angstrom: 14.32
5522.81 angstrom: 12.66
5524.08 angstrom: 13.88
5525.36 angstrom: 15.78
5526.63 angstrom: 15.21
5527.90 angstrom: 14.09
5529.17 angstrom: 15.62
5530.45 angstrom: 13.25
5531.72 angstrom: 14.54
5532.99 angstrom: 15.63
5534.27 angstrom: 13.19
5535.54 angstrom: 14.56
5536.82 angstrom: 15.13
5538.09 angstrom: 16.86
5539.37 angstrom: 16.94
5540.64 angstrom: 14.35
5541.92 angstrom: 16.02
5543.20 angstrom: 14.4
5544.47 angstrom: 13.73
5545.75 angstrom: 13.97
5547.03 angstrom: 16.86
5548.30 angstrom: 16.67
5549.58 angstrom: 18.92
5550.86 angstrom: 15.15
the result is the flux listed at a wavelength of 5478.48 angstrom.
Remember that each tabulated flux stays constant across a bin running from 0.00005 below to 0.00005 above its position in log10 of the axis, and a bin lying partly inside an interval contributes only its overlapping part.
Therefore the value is 10.82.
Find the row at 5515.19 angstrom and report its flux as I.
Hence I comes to 15.16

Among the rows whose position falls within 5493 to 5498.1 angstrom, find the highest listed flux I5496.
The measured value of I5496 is 18.81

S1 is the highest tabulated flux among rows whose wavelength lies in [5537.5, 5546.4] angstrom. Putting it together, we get 16.94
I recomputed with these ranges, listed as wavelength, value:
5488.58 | 13.47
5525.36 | 15.78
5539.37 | 16.94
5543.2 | 14.4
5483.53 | 14.99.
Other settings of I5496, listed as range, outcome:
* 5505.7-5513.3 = 17.51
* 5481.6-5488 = 16.34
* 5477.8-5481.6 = 13.47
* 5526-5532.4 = 15.62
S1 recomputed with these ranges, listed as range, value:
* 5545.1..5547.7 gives 16.86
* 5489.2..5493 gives 16.13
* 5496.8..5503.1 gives 16.82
